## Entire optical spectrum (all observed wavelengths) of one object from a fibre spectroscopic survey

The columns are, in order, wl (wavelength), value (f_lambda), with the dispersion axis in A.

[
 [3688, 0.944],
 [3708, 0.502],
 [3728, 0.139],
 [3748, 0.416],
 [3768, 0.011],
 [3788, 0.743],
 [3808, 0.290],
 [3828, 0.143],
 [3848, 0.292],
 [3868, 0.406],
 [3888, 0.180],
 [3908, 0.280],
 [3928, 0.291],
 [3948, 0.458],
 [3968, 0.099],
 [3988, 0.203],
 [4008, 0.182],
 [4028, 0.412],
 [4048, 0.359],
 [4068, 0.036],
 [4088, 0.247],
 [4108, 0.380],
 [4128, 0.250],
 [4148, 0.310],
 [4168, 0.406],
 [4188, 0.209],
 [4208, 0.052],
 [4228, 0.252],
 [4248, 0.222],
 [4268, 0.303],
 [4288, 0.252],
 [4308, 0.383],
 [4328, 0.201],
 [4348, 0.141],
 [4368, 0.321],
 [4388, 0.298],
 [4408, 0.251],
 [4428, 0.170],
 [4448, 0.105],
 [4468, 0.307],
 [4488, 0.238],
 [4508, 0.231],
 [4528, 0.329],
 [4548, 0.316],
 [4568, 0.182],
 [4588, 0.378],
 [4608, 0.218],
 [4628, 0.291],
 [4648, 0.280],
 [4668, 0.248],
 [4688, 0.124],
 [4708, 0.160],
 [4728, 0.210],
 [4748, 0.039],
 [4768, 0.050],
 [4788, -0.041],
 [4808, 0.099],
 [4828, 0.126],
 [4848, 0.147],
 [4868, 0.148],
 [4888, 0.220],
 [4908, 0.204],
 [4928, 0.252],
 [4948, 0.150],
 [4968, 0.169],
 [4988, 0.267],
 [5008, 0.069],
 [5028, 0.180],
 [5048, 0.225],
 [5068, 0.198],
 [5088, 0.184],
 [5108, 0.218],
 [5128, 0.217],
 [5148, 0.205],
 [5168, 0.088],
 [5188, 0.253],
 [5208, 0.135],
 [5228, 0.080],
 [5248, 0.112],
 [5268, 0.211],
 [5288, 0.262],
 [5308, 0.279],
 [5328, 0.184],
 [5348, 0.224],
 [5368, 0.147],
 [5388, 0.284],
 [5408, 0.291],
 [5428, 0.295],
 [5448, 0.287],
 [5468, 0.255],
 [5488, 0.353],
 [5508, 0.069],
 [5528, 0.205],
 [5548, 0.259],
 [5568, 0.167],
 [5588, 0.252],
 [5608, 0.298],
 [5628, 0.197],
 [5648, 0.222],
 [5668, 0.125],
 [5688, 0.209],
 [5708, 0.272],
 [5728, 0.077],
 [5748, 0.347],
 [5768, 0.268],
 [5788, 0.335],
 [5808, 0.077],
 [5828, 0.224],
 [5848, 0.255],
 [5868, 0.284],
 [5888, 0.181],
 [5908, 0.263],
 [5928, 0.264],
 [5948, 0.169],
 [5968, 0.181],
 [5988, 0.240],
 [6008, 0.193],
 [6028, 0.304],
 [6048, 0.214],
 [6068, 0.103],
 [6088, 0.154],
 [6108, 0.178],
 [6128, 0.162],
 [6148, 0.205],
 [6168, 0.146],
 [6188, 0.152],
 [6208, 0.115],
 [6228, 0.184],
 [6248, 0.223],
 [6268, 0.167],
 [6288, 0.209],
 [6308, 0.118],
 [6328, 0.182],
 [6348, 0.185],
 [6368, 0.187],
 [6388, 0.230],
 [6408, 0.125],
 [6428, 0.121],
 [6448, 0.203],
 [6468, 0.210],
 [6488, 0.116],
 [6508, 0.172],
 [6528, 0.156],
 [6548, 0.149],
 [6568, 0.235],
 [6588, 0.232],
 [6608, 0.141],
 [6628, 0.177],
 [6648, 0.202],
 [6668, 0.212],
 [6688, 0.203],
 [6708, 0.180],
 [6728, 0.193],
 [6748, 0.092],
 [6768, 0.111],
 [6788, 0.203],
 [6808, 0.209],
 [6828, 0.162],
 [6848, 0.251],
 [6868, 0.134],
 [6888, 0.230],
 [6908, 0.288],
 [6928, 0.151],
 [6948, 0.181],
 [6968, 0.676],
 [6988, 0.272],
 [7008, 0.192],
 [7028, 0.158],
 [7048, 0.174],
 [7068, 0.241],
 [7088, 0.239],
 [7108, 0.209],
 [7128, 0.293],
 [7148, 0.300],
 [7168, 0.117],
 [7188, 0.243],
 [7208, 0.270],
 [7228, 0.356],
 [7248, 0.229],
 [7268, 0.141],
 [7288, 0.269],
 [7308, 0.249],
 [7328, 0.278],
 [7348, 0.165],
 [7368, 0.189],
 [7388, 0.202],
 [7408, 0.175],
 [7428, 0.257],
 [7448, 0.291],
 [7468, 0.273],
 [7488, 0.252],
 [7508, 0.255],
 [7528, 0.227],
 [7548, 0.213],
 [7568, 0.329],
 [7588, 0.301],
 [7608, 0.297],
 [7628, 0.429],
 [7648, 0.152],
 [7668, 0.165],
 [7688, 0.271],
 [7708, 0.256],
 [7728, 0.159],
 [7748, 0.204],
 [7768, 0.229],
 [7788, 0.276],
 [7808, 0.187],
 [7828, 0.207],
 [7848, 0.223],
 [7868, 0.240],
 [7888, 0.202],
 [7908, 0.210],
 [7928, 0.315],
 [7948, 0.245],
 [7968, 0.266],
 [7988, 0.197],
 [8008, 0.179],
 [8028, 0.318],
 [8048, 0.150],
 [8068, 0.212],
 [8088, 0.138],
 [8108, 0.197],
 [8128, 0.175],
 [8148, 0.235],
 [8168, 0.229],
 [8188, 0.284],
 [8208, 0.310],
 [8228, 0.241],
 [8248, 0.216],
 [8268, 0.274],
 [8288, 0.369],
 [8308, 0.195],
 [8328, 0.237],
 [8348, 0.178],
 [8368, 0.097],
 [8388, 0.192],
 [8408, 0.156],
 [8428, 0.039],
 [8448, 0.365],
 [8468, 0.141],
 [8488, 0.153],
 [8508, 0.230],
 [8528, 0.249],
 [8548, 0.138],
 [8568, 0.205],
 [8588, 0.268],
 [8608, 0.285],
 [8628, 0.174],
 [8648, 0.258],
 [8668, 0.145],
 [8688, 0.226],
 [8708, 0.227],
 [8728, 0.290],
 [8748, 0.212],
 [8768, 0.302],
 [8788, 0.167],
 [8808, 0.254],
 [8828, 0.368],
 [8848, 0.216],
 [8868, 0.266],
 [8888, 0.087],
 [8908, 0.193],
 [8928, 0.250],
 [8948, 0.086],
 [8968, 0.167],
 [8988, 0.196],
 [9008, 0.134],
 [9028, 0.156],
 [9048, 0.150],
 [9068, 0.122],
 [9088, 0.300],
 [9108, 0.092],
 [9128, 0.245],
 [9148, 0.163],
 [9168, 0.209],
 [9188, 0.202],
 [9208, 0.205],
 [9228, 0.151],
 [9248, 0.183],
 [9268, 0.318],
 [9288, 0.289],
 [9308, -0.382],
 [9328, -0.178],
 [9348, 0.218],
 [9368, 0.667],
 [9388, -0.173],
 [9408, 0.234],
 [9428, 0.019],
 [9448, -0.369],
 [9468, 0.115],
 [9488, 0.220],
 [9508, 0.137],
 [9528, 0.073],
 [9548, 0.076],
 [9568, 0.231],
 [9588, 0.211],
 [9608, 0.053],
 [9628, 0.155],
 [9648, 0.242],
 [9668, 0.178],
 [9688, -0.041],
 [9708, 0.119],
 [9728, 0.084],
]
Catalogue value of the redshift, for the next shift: 0.869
